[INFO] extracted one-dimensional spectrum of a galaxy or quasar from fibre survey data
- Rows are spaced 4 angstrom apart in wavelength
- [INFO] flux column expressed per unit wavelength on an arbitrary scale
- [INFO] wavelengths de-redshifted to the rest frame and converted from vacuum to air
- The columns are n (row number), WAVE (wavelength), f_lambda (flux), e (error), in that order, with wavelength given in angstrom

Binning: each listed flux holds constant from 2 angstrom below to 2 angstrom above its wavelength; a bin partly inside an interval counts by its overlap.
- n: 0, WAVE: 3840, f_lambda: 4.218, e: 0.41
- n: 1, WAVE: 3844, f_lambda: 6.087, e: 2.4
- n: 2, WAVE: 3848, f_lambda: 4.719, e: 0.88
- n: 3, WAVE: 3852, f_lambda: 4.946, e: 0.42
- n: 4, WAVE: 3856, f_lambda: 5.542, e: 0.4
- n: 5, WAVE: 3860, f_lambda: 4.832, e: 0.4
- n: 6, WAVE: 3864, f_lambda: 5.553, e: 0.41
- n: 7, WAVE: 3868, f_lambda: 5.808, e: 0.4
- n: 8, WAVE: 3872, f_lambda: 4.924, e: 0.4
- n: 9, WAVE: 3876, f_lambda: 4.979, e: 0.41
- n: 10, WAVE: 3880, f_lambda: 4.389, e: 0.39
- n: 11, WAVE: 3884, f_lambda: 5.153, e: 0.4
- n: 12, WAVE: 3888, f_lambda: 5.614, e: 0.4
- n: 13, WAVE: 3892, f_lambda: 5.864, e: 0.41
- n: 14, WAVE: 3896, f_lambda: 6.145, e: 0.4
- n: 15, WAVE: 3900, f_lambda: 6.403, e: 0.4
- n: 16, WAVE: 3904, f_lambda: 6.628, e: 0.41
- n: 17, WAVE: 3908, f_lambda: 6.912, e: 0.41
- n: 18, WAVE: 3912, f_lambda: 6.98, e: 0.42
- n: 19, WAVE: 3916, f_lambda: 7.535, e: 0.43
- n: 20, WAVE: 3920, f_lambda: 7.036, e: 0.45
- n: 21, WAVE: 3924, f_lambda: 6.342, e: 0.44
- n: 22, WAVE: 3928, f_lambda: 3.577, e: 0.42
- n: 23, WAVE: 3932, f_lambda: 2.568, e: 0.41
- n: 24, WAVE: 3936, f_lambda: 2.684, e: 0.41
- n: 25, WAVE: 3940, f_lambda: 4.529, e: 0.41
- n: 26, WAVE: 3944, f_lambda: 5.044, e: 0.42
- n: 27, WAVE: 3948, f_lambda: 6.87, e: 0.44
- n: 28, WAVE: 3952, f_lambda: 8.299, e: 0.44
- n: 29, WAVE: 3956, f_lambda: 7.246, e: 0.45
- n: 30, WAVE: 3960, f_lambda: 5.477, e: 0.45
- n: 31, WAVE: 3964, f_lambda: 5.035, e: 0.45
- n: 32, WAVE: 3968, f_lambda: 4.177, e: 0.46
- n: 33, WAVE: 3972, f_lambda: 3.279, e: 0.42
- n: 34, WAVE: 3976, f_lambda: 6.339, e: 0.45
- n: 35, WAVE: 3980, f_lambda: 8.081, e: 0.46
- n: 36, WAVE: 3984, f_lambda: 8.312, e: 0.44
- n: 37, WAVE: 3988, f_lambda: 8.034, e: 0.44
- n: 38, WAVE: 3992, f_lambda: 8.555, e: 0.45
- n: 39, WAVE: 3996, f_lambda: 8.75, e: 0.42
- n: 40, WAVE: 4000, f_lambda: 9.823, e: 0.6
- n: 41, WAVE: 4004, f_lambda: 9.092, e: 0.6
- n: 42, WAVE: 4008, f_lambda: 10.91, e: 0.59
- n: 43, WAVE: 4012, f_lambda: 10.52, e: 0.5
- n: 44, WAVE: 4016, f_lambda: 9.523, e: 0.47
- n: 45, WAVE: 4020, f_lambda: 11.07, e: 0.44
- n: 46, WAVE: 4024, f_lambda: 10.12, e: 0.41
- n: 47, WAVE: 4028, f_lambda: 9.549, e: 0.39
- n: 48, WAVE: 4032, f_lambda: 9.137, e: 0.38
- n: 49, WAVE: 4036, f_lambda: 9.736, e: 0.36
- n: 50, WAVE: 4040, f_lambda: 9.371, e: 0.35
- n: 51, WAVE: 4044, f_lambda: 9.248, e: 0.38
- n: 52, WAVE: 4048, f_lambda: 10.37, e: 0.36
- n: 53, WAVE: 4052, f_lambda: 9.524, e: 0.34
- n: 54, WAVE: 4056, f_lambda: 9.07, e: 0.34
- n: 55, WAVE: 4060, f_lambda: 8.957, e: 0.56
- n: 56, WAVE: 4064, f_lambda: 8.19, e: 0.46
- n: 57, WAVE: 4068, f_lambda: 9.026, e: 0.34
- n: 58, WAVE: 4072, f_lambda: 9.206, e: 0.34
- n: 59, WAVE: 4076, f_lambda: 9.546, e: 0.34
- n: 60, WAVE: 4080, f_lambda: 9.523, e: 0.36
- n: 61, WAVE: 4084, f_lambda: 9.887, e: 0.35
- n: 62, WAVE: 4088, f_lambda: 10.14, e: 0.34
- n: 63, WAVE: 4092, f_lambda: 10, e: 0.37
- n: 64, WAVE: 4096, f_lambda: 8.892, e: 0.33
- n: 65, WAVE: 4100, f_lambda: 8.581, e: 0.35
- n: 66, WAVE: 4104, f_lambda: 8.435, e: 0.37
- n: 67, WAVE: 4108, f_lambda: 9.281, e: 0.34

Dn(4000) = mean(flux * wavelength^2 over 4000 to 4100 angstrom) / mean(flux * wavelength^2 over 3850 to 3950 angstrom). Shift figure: 1.89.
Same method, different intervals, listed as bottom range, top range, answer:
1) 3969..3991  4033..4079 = 1.43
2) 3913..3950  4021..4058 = 1.96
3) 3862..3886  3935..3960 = 1.19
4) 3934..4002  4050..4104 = 1.50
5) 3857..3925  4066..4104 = 1.74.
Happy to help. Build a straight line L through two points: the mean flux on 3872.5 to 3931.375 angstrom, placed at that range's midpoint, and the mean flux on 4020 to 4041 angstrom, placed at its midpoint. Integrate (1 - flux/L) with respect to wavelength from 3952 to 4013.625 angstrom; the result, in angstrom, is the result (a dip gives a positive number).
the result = 5.9 angstrom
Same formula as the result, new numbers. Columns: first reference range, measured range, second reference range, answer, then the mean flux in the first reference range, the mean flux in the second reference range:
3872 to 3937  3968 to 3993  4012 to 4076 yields 3.1 angstrom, 5.58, 9.51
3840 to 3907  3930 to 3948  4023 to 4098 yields 7.4 angstrom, 5.46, 9.44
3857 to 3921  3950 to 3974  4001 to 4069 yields 6.6 angstrom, 5.9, 9.62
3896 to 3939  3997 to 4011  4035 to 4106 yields -3.9 angstrom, 5.66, 9.31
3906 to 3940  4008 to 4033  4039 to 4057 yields -4.3 angstrom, 5.4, 9.55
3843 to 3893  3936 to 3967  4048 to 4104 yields 4.9 angstrom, 5.23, 9.28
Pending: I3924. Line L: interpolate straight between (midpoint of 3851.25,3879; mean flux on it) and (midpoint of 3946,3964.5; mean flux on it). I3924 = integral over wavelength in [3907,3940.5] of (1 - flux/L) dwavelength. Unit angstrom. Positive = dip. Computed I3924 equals 4.3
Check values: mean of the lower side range 5.21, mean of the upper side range 6.71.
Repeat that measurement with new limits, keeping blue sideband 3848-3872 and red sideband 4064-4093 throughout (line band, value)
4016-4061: -4.90 angstrom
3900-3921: -2.43 angstrom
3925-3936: 5.51 angstrom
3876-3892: 1.62 angstrom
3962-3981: 5.62 angstrom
